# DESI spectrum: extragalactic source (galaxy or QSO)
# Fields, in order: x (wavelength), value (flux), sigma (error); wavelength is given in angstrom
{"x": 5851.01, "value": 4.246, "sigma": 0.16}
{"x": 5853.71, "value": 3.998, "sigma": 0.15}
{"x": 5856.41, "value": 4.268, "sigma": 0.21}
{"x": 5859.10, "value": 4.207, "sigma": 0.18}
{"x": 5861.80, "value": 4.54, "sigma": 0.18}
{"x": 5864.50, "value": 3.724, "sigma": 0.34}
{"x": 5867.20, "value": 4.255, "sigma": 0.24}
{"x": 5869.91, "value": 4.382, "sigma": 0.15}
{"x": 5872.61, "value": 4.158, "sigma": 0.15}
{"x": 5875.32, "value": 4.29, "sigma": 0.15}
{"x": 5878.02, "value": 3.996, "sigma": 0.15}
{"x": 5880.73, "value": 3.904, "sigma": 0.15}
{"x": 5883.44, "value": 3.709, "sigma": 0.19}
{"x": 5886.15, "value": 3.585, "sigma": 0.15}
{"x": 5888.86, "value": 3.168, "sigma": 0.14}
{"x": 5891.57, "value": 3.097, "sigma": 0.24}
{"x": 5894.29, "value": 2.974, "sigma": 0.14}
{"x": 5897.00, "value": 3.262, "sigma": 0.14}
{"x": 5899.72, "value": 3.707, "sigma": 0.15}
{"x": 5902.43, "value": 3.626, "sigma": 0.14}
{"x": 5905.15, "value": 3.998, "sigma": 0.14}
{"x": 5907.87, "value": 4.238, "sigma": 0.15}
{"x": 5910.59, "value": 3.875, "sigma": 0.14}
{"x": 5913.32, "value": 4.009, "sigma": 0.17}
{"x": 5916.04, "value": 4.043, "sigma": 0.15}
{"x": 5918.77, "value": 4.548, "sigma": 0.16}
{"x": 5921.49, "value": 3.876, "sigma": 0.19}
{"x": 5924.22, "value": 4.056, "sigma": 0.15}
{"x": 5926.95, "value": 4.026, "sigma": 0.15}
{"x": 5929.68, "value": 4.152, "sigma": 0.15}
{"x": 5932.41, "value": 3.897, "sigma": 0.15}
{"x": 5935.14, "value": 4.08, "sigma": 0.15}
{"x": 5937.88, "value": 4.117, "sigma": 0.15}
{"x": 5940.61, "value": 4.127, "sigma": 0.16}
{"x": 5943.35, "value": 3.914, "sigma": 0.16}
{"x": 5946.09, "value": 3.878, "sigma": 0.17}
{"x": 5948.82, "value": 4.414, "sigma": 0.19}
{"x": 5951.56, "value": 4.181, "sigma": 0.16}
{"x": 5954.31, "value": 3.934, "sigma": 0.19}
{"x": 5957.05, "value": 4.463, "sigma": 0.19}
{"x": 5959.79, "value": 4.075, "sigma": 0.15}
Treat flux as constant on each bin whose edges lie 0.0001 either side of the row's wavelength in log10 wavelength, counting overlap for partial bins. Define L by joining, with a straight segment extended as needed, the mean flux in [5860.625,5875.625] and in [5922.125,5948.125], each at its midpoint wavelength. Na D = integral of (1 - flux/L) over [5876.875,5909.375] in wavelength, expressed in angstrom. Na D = 4.3 angstrom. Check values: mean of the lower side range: 4.21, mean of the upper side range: 4.03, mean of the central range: 3.6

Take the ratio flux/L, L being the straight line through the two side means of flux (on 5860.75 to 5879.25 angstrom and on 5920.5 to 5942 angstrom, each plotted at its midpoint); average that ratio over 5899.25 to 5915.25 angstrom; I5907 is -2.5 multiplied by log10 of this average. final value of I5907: 0.05 mag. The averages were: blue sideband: 4.19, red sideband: 4.04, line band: 3.93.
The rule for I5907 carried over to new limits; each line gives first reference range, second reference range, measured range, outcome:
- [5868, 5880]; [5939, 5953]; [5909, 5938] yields 0.019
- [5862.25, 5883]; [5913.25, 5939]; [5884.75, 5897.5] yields 0.262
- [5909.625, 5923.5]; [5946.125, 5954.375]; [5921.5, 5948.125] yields 0.025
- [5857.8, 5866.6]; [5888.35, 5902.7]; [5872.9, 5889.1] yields -0.047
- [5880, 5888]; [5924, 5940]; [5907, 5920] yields -0.059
